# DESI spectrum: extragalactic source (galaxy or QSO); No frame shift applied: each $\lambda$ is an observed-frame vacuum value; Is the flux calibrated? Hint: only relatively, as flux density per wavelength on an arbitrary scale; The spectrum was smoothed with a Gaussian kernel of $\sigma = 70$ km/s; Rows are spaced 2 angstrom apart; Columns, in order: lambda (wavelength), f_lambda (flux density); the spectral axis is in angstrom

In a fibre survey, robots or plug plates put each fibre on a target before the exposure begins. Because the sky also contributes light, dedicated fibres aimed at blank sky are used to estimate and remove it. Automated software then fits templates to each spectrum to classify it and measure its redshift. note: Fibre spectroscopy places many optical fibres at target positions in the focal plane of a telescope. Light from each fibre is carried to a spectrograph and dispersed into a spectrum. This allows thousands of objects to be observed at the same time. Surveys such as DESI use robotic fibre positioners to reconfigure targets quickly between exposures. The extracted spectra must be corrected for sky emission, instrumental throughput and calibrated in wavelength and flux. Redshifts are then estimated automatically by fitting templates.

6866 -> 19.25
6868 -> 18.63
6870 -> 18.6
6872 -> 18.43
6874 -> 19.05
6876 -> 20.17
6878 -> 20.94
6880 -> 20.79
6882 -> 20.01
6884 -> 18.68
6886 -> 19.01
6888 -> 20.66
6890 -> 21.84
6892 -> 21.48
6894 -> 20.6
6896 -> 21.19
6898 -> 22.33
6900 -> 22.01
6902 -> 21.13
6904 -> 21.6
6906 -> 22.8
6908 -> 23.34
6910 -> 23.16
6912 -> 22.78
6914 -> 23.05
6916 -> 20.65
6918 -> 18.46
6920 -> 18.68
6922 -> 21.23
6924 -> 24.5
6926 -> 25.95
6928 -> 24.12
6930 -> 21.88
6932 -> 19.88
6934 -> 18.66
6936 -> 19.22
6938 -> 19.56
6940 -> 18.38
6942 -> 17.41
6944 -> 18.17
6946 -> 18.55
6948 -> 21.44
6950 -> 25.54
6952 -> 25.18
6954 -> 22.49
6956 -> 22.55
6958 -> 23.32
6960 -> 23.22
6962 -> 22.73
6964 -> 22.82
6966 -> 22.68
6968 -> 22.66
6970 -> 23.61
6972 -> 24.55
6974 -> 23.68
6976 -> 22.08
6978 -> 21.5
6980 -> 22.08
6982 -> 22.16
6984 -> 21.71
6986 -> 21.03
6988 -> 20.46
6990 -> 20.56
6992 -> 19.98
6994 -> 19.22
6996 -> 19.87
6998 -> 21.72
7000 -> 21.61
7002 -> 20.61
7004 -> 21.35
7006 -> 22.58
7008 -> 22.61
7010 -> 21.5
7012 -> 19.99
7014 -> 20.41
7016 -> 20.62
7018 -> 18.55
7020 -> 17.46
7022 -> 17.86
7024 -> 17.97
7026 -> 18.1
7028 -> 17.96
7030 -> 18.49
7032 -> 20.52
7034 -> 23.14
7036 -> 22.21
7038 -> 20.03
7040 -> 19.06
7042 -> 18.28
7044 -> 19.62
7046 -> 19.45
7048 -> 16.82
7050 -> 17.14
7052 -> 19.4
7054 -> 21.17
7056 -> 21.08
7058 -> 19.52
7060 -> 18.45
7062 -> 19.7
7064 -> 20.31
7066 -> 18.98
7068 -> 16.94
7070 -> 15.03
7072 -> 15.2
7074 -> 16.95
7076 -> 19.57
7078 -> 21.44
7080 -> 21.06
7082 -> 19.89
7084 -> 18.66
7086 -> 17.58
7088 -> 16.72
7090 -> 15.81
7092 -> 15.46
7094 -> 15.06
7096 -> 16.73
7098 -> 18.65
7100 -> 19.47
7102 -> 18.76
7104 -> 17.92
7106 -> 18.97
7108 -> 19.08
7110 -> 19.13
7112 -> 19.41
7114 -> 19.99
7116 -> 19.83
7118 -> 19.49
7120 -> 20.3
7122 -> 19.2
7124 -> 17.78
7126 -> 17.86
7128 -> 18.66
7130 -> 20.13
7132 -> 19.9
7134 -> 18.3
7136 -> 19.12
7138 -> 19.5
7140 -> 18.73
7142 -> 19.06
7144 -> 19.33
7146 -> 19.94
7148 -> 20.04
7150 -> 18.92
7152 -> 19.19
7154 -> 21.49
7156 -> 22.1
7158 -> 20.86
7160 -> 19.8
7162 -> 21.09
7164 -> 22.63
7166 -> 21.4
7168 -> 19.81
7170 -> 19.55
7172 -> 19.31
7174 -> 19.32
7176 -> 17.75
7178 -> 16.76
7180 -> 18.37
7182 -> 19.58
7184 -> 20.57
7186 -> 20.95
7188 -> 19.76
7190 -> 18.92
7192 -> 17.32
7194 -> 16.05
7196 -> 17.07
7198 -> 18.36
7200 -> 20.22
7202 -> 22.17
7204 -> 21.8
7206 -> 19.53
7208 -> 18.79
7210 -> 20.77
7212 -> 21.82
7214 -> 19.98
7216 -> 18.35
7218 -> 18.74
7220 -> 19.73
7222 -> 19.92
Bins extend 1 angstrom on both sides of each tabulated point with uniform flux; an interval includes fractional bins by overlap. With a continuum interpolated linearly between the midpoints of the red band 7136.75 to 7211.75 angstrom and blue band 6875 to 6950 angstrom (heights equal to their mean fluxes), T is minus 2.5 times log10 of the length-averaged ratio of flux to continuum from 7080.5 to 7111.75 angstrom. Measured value 0.121 mag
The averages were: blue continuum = 21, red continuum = 19.7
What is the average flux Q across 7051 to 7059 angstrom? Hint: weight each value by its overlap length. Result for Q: 20.3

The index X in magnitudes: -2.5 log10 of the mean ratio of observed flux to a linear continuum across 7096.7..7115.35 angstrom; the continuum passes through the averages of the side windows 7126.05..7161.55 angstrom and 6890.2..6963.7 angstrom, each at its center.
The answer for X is 0.055 mag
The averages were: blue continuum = 21.6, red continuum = 19.7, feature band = 19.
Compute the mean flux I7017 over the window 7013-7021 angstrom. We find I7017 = 19.3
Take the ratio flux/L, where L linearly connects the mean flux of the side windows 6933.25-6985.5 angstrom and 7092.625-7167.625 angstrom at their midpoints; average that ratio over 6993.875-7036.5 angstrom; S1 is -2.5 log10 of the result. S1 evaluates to 0.04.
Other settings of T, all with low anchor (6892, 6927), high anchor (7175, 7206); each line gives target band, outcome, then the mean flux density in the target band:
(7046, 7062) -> 0.072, 19.1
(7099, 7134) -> 0.038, 19.1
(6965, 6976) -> -0.097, 23.3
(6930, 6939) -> 0.110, 19.6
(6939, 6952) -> 0.065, 20.3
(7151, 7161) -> -0.069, 20.7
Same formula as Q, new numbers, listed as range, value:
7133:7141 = 18.9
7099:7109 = 18.8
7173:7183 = 18.4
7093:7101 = 17.5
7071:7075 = 16.1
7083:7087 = 18.1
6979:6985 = 22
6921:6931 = 23.5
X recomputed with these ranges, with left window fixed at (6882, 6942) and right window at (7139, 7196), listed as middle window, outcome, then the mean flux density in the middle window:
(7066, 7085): 0.101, 18.3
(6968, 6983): -0.101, 22.8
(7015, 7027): 0.115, 18.4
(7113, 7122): 0.002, 19.8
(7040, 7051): 0.112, 18.3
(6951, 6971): -0.111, 23.1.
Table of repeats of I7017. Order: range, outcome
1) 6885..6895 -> 20.7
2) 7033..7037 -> 22.7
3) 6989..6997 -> 19.9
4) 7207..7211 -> 19.8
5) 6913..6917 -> 21.9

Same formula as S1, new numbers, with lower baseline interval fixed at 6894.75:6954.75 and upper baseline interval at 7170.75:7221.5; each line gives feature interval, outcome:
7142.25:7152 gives 0.01 mag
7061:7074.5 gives 0.15 mag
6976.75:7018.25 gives -0.01 mag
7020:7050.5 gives 0.08 mag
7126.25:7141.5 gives 0.04 mag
